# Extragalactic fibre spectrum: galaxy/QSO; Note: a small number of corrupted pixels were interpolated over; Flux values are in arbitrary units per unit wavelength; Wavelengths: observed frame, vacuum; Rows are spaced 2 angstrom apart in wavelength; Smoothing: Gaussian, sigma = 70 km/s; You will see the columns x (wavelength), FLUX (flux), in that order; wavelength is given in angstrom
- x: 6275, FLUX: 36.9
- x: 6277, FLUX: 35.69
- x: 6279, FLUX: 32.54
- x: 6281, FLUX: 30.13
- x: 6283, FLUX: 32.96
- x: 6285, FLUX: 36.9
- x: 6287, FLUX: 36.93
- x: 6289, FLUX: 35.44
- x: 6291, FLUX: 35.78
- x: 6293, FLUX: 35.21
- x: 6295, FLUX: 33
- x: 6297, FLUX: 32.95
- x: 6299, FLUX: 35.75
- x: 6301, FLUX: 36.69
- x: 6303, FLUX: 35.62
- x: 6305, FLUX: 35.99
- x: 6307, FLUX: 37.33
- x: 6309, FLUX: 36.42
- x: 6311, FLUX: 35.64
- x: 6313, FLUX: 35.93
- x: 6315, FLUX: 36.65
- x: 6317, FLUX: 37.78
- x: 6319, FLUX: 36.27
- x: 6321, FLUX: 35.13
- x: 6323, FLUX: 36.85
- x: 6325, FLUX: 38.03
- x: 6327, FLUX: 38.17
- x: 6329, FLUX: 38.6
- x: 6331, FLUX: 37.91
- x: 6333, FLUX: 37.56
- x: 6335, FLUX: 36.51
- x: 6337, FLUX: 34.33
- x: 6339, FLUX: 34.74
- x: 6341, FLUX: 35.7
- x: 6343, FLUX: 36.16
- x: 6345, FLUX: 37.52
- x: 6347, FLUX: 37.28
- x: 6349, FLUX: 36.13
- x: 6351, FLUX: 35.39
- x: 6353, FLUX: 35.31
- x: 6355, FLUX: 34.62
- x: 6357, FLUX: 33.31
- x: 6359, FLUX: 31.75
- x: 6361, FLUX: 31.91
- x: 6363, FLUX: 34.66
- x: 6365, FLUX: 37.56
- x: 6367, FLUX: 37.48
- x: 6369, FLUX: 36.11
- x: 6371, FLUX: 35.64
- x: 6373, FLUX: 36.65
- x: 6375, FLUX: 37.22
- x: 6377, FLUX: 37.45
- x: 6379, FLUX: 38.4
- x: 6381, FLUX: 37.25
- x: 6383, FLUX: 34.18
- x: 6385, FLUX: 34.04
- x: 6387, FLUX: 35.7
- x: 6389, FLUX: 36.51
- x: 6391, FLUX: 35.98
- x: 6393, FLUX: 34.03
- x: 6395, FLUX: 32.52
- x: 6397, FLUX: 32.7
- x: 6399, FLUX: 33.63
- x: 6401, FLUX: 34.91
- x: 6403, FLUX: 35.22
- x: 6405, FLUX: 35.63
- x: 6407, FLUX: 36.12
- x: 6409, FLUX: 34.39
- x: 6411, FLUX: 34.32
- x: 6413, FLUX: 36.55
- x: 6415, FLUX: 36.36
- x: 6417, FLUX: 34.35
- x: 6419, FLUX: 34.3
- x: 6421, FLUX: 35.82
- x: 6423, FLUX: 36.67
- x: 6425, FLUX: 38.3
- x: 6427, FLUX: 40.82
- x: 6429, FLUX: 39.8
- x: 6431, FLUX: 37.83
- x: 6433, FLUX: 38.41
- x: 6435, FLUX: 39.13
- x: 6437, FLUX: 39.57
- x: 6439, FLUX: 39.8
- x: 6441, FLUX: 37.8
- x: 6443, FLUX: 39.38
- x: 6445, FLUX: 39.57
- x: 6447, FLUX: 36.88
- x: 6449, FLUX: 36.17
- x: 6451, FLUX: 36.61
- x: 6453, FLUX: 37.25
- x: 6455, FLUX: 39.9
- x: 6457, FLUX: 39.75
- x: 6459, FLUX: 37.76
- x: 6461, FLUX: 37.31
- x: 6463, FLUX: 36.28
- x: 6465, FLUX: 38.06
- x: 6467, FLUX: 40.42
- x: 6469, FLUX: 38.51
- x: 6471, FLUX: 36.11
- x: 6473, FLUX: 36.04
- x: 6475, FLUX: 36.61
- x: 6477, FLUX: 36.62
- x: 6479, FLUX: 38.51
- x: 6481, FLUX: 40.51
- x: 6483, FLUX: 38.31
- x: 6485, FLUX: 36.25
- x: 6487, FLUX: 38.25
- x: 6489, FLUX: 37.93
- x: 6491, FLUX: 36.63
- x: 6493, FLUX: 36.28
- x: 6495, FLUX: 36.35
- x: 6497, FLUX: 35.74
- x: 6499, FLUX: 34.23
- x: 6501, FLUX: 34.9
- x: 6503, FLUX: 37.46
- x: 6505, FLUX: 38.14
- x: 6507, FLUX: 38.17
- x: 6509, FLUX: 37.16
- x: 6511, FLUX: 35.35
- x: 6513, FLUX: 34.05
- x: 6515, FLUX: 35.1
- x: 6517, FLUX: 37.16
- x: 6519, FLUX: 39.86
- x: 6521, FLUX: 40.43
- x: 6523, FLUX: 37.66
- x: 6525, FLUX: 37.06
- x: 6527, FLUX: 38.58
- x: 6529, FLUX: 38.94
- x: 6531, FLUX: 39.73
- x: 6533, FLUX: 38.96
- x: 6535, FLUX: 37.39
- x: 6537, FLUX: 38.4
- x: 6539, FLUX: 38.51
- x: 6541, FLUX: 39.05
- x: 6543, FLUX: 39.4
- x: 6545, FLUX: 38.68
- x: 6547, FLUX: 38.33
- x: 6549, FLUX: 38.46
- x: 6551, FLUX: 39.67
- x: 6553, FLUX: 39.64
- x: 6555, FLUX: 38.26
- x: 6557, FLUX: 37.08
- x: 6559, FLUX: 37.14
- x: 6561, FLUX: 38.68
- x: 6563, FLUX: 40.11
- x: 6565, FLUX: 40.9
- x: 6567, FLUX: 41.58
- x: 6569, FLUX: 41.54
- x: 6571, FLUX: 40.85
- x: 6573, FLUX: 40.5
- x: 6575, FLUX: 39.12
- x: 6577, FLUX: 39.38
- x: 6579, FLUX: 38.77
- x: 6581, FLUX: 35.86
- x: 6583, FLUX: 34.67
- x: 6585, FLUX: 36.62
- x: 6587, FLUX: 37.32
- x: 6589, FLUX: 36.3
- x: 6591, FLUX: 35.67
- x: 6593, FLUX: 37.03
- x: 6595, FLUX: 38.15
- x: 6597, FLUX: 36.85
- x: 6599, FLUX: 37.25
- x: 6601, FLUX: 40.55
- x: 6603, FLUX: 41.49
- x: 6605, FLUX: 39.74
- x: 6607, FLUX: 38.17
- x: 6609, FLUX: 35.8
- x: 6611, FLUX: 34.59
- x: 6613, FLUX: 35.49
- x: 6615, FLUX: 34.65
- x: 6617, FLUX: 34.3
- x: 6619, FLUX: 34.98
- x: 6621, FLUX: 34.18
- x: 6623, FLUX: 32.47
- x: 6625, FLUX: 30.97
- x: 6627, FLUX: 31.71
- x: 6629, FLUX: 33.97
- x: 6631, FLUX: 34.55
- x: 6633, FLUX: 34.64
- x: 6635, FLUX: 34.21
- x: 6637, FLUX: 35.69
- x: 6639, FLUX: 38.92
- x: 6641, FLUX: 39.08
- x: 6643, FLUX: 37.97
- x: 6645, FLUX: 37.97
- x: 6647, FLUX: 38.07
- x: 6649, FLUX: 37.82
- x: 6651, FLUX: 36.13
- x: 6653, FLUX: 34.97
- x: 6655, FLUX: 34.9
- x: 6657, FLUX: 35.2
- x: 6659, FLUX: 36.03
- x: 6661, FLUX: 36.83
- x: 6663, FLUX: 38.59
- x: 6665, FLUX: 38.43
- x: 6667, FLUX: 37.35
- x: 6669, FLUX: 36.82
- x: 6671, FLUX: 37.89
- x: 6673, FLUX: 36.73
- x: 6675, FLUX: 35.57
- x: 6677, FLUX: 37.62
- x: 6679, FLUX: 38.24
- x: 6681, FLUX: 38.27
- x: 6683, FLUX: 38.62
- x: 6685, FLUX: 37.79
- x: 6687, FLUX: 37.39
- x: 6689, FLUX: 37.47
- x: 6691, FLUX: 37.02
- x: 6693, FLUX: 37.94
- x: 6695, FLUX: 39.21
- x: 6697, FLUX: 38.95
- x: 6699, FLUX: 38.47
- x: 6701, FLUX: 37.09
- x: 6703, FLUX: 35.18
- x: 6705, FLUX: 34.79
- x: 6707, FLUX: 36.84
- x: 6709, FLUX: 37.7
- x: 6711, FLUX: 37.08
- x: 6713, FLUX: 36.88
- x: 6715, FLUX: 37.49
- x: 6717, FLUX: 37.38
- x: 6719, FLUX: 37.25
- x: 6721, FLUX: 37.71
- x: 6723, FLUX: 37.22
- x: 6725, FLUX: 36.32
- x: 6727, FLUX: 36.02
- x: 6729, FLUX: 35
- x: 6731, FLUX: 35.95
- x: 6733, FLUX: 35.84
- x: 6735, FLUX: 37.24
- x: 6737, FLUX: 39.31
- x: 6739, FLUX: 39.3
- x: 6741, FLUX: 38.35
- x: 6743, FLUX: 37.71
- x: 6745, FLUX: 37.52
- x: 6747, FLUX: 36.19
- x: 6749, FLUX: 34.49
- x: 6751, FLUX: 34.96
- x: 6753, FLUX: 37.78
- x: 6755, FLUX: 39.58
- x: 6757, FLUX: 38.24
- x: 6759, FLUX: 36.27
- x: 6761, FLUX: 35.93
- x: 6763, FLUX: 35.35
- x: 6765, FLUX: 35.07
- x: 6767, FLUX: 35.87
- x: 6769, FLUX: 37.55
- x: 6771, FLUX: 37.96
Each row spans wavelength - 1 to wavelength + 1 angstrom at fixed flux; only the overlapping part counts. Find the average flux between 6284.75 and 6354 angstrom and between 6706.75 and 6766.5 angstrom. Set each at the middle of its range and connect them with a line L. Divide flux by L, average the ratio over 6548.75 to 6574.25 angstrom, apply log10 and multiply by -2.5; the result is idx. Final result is -0.08 mag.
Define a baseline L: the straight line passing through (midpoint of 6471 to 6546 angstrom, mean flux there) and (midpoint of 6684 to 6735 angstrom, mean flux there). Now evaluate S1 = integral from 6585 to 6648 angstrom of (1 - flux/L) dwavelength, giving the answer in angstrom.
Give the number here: 1.75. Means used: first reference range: 37.5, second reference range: 37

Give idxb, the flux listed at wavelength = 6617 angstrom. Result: 34.3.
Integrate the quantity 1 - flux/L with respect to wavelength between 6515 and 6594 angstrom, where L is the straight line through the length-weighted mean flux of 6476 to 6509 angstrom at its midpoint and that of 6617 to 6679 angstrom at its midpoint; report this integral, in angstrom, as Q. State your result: -3.9 angstrom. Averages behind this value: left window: 37.1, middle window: 38.5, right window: 36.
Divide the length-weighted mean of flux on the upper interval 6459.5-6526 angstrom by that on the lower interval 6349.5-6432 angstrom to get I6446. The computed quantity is 1.04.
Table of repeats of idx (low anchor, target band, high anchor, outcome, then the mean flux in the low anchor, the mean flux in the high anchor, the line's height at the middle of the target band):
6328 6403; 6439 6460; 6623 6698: -0.07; 35.6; 36.7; 35.9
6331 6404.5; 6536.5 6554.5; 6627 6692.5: -0.08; 35.5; 36.8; 36.3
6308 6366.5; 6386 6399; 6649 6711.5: 0.05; 36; 37.1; 36.2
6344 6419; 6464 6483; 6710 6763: -0.06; 35.4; 37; 35.8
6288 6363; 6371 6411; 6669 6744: 0.02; 35.8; 37.3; 36.1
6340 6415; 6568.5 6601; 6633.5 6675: -0.04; 35.4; 36.9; 36.5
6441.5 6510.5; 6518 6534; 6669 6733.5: -0.04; 37.5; 37.2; 37.4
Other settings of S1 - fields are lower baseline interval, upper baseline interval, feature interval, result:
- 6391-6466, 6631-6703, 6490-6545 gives -0.71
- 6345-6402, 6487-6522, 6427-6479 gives -2.73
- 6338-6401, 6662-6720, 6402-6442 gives -1.48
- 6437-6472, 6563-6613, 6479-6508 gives 0.79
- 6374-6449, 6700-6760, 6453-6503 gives -1.05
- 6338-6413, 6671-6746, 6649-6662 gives 0.41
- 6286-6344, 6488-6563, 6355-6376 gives 0.77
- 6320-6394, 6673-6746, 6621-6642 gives 1.38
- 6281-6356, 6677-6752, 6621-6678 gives 1.43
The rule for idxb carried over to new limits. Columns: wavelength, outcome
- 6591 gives 35.67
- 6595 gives 38.15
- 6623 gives 32.47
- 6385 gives 34.04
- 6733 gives 35.84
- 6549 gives 38.46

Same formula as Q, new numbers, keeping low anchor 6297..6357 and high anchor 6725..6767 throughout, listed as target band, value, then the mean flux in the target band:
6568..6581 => -1.1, 39.7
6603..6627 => 1.0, 35.2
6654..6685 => -0.4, 37.2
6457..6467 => -0.4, 37.9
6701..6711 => 0.1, 36.3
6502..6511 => -0.2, 37.5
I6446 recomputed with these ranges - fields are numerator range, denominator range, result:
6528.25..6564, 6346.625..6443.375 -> 1.07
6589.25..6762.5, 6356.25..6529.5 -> 1.00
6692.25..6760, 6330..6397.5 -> 1.04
